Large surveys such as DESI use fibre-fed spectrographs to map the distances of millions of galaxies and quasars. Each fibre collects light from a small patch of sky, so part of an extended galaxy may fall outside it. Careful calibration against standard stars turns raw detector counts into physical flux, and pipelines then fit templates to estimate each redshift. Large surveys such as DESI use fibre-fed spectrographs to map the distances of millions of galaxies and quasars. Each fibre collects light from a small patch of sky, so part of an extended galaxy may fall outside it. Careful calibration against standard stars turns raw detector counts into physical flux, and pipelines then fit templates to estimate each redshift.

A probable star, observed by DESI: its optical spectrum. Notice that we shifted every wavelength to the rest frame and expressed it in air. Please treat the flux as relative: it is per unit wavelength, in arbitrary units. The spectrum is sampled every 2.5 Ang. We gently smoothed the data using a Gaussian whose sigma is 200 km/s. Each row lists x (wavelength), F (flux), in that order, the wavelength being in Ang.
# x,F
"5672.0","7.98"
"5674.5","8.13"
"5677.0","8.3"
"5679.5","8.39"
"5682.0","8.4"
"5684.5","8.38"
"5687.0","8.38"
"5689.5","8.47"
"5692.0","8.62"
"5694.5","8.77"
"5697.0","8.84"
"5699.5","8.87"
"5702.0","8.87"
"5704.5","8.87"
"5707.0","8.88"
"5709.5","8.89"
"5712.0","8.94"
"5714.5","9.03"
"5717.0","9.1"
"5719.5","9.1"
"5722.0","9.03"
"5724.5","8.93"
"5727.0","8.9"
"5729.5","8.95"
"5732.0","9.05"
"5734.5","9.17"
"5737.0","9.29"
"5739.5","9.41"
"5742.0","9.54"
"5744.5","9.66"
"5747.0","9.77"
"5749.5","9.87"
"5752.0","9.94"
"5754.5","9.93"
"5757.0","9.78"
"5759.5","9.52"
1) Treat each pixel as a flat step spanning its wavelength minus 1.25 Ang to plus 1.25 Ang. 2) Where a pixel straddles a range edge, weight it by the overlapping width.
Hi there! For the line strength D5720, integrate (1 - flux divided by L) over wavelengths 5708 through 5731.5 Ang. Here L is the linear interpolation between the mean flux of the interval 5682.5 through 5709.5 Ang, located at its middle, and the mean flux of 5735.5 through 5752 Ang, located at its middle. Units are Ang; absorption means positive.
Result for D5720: 0.4 Ang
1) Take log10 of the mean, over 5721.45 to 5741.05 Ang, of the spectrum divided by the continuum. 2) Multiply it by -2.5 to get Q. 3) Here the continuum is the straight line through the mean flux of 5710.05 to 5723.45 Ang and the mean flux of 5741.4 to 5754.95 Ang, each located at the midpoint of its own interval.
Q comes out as 0.033 mag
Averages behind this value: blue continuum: 9.03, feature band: 9.1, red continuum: 9.79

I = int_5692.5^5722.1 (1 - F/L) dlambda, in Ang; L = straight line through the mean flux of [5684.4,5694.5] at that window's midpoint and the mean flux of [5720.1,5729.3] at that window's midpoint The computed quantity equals -0.6 Ang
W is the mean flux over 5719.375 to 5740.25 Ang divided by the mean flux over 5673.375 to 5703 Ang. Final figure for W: 1.1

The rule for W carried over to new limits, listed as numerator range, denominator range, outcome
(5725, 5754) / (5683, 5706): 1.09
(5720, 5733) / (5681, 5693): 1.06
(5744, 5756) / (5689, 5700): 1.13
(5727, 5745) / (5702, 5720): 1.03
